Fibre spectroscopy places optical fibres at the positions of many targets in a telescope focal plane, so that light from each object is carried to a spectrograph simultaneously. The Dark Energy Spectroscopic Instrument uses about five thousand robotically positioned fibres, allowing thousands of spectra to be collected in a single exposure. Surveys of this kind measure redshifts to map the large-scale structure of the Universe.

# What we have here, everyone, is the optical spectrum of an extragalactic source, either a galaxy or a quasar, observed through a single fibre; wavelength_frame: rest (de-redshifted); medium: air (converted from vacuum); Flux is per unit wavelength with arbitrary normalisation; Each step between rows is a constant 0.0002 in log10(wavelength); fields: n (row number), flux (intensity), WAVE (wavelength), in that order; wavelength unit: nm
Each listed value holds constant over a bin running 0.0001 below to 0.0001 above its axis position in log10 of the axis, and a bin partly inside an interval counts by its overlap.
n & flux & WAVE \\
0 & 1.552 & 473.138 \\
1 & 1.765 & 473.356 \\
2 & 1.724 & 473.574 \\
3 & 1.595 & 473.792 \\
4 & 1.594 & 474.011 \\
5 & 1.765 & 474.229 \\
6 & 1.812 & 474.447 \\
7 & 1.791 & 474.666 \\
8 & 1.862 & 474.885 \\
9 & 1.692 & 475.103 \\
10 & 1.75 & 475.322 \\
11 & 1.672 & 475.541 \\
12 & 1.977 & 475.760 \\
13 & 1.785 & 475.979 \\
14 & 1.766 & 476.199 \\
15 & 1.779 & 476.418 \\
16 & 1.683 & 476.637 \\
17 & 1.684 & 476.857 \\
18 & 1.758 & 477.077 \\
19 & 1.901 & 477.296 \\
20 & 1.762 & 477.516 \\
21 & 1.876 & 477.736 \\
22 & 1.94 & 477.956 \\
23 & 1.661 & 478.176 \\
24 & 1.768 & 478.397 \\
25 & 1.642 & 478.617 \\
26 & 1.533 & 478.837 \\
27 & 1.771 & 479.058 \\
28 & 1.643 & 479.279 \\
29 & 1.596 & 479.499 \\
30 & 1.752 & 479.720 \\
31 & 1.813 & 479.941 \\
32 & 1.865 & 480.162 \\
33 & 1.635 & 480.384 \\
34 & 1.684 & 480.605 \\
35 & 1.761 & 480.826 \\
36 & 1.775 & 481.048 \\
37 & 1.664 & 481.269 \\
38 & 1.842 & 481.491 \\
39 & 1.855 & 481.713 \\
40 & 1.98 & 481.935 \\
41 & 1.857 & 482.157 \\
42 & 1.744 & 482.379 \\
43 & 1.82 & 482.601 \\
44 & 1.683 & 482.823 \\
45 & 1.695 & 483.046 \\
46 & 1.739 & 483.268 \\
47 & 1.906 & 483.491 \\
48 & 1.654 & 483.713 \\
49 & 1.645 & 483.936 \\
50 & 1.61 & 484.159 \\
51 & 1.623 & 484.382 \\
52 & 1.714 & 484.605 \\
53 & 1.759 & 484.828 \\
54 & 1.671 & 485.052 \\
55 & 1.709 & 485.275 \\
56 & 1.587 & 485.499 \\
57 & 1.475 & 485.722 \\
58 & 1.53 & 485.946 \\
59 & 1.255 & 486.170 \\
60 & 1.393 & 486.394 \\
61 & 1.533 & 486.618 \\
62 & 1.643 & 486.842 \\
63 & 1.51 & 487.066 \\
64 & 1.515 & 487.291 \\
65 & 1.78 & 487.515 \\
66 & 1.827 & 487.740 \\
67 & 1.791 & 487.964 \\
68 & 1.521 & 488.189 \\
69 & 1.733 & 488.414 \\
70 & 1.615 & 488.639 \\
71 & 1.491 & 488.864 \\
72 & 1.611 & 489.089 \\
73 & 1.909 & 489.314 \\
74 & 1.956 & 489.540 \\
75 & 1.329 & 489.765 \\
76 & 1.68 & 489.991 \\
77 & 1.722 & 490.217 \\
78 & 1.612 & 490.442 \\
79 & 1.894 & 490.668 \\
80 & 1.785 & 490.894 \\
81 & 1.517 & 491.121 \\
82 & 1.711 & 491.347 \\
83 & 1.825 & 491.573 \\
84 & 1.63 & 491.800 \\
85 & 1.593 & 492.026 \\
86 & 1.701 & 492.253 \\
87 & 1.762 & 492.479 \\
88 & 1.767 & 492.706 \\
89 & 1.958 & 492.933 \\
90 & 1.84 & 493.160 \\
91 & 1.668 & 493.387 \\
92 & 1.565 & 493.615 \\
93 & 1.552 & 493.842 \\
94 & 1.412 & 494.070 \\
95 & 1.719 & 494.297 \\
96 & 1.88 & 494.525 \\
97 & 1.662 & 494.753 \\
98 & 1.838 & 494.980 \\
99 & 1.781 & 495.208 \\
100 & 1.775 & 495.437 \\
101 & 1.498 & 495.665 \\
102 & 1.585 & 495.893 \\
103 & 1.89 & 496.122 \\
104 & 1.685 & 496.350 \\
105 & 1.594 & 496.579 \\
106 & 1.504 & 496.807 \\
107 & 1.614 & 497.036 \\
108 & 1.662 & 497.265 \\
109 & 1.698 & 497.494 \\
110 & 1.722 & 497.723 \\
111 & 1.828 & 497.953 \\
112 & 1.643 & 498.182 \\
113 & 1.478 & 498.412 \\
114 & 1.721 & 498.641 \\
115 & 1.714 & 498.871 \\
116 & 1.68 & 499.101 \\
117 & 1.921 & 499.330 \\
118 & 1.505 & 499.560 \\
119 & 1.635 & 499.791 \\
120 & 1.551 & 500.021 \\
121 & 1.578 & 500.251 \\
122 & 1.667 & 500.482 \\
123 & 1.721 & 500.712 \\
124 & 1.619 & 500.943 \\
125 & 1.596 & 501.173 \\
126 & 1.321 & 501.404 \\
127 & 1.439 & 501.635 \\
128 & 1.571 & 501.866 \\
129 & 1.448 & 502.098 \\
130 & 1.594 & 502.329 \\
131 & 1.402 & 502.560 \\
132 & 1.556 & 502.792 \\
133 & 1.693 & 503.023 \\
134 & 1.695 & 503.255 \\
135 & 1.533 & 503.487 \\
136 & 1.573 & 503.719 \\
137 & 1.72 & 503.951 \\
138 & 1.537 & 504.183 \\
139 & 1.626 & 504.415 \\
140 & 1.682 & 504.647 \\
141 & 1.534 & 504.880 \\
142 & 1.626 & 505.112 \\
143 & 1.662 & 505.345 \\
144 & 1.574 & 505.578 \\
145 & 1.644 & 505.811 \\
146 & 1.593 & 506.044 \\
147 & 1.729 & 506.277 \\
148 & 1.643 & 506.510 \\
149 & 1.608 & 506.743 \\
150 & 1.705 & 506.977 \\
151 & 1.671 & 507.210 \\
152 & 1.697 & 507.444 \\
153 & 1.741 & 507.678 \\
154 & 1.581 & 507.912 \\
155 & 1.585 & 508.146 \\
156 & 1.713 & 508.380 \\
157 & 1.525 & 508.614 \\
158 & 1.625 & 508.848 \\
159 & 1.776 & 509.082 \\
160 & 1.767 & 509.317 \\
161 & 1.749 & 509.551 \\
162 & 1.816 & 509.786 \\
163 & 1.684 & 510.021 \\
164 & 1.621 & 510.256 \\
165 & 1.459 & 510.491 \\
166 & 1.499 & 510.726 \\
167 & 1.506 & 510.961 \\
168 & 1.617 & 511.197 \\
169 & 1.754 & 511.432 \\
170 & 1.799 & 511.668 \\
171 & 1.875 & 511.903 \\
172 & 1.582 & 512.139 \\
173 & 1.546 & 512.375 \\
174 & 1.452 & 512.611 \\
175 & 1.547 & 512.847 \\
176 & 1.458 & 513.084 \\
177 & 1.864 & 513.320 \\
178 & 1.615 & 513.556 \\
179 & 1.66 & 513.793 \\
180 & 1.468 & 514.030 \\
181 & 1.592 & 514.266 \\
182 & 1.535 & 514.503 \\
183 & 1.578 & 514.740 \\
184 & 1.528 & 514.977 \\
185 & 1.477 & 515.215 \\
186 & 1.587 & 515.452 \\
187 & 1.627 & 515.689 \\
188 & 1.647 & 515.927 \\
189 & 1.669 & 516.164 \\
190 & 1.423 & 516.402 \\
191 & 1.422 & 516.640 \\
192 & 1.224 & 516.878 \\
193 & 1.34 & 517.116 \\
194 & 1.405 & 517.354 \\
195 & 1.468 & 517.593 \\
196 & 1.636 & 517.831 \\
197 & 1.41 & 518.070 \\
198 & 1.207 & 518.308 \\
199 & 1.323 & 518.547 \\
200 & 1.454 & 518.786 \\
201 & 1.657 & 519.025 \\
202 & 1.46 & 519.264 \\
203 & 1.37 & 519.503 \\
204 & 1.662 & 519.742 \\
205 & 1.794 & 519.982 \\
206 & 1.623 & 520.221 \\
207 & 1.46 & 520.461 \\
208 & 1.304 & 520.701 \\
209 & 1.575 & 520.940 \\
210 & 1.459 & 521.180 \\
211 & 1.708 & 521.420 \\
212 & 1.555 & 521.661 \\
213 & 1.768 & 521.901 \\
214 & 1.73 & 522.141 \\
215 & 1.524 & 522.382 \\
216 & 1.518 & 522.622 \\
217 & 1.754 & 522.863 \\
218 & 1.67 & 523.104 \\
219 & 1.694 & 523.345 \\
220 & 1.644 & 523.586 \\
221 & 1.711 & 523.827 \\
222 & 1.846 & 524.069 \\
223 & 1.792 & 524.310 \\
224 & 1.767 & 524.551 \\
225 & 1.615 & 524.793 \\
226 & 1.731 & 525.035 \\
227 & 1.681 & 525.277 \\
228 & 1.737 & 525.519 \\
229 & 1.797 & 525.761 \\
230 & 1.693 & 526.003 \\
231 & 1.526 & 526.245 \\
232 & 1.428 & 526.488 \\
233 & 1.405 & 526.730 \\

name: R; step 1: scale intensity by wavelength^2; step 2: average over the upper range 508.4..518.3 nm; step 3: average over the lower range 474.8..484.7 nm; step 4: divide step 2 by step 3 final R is 1.03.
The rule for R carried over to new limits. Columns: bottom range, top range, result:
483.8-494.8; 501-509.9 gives 1.04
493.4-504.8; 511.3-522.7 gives 1.02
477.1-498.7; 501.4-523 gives 1.03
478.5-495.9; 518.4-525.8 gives 1.10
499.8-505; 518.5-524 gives 1.09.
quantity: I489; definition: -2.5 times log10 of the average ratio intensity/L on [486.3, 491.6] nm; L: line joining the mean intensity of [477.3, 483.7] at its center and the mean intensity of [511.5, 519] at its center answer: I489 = 0.03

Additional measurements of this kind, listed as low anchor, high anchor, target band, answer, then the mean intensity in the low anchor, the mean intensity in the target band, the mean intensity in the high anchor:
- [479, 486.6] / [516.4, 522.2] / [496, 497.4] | -0.03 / 1.69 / 1.66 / 1.5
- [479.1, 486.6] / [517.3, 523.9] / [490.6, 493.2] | -0.05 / 1.69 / 1.74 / 1.56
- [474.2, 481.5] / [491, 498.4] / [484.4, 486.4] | 0.10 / 1.75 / 1.58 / 1.69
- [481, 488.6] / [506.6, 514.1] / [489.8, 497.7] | -0.02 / 1.68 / 1.69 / 1.64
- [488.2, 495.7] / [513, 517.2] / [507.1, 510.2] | -0.07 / 1.7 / 1.69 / 1.54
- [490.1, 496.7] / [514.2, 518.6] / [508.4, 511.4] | -0.07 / 1.7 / 1.64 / 1.48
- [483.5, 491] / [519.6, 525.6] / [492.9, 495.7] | -0.04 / 1.64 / 1.7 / 1.65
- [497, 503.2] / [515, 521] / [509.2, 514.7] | -0.07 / 1.61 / 1.63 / 1.49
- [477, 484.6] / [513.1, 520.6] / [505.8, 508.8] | -0.05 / 1.75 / 1.65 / 1.52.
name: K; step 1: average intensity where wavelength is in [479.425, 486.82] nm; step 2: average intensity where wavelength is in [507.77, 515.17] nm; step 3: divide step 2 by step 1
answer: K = 0.96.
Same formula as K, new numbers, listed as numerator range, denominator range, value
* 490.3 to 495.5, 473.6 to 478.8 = 0.98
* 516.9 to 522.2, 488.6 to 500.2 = 0.90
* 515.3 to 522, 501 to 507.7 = 0.94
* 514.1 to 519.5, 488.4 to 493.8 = 0.87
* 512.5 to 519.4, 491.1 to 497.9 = 0.89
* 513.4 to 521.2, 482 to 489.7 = 0.91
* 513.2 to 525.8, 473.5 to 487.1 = 0.92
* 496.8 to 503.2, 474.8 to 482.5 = 0.91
